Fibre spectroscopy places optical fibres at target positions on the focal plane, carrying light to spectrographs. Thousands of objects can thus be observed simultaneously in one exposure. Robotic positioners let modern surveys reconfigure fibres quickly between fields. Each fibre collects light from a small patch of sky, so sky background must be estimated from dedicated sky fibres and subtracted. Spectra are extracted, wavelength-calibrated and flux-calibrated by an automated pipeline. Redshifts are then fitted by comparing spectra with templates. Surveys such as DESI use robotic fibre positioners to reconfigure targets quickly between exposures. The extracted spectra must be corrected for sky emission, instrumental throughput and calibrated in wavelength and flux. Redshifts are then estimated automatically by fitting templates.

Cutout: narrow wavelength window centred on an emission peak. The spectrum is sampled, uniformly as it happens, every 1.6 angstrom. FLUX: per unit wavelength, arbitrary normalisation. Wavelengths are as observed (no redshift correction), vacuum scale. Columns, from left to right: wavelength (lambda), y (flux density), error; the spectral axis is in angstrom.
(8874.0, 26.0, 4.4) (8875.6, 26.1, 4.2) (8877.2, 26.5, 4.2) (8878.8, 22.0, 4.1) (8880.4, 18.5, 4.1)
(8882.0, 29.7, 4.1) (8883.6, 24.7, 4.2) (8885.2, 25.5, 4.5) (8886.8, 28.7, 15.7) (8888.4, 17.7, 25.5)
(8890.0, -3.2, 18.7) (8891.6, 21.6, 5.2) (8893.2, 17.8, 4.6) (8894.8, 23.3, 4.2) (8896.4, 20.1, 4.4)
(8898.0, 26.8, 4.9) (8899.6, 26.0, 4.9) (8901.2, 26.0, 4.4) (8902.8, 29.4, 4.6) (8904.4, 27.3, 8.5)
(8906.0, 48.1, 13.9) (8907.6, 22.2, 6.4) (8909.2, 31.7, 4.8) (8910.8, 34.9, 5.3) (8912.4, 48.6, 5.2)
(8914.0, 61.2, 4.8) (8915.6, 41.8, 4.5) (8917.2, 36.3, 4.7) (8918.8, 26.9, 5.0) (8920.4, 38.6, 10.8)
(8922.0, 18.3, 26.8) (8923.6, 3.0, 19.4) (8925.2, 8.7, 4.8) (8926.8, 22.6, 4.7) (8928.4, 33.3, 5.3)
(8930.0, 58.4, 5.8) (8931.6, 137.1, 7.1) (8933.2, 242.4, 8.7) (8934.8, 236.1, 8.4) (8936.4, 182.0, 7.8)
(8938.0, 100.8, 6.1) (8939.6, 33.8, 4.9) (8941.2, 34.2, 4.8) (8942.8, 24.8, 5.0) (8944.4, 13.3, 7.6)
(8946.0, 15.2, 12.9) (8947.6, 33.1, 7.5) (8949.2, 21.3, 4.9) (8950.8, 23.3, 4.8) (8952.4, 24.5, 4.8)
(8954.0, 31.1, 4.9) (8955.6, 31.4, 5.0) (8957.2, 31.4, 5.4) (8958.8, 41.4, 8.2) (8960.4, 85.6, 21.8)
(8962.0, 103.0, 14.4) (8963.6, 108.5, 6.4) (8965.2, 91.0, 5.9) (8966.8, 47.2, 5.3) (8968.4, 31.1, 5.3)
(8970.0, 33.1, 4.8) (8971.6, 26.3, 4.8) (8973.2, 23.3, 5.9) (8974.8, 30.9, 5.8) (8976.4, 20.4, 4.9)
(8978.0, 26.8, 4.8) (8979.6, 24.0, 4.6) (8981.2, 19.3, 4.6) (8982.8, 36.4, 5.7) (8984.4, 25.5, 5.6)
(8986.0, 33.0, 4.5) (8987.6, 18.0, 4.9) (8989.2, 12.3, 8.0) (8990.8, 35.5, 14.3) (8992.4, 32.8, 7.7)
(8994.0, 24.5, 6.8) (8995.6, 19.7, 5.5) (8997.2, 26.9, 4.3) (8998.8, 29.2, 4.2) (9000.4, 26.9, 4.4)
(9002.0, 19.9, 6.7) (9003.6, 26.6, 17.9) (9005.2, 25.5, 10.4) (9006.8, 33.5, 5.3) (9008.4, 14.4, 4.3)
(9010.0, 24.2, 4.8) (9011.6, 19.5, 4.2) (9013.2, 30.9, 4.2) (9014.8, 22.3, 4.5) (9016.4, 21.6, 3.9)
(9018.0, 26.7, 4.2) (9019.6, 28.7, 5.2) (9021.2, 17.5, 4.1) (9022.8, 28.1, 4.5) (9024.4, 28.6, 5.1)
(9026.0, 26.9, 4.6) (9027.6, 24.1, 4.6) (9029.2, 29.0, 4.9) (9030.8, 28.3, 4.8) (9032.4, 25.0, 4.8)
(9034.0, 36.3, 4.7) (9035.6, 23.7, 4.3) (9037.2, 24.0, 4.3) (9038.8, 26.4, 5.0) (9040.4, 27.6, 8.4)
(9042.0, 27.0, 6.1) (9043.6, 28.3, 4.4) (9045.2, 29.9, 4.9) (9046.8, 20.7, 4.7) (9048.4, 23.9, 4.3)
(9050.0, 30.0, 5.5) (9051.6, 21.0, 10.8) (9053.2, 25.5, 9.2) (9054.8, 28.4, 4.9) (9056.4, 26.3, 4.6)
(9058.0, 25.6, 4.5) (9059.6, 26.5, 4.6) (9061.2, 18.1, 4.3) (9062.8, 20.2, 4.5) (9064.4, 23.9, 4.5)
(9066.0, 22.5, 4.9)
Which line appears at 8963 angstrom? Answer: [N II]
